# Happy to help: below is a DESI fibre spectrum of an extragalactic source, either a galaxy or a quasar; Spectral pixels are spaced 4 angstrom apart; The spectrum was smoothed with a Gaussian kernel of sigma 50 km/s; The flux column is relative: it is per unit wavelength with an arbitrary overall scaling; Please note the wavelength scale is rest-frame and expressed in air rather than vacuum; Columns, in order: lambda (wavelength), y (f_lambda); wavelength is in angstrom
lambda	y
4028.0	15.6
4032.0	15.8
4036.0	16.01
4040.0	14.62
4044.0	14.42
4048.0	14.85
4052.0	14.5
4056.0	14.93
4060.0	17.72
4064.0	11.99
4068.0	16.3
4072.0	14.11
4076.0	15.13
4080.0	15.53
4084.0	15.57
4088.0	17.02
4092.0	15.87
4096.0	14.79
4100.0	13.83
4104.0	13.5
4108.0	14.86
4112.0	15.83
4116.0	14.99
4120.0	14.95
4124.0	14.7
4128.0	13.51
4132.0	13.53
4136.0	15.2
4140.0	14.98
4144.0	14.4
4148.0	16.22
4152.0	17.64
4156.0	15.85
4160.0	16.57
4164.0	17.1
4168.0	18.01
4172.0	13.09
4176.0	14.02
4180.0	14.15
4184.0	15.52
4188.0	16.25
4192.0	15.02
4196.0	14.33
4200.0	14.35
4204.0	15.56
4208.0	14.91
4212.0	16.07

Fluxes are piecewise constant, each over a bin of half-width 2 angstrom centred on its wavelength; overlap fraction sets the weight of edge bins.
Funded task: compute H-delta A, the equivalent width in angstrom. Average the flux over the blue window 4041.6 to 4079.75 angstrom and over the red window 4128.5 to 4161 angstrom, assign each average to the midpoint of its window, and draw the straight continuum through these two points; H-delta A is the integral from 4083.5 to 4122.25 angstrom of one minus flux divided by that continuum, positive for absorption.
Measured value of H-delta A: 0.17 angstrom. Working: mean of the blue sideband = 14.9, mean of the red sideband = 15.4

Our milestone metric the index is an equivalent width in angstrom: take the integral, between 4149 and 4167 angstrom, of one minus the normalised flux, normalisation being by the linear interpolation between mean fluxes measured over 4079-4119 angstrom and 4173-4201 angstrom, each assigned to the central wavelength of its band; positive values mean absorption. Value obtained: -2.3 angstrom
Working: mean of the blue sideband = 15.2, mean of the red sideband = 14.8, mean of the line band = 16.8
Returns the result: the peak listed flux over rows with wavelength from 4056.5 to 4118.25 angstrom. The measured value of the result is 17.72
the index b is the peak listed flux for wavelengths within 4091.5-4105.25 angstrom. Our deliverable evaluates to 15.87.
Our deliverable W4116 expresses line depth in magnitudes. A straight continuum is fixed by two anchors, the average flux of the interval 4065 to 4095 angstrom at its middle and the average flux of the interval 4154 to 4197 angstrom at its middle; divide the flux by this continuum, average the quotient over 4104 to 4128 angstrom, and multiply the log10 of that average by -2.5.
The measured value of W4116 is 0.05 mag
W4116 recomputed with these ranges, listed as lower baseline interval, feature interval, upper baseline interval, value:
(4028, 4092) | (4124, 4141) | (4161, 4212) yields 0.070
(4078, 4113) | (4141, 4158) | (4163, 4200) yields -0.055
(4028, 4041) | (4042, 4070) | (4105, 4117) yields 0.034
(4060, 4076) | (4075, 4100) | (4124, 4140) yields -0.069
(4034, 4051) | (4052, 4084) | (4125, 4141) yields -0.024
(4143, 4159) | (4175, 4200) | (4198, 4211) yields 0.037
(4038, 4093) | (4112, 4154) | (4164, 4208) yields 0.006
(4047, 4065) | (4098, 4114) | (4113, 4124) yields 0.036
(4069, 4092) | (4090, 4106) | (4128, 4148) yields 0.056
